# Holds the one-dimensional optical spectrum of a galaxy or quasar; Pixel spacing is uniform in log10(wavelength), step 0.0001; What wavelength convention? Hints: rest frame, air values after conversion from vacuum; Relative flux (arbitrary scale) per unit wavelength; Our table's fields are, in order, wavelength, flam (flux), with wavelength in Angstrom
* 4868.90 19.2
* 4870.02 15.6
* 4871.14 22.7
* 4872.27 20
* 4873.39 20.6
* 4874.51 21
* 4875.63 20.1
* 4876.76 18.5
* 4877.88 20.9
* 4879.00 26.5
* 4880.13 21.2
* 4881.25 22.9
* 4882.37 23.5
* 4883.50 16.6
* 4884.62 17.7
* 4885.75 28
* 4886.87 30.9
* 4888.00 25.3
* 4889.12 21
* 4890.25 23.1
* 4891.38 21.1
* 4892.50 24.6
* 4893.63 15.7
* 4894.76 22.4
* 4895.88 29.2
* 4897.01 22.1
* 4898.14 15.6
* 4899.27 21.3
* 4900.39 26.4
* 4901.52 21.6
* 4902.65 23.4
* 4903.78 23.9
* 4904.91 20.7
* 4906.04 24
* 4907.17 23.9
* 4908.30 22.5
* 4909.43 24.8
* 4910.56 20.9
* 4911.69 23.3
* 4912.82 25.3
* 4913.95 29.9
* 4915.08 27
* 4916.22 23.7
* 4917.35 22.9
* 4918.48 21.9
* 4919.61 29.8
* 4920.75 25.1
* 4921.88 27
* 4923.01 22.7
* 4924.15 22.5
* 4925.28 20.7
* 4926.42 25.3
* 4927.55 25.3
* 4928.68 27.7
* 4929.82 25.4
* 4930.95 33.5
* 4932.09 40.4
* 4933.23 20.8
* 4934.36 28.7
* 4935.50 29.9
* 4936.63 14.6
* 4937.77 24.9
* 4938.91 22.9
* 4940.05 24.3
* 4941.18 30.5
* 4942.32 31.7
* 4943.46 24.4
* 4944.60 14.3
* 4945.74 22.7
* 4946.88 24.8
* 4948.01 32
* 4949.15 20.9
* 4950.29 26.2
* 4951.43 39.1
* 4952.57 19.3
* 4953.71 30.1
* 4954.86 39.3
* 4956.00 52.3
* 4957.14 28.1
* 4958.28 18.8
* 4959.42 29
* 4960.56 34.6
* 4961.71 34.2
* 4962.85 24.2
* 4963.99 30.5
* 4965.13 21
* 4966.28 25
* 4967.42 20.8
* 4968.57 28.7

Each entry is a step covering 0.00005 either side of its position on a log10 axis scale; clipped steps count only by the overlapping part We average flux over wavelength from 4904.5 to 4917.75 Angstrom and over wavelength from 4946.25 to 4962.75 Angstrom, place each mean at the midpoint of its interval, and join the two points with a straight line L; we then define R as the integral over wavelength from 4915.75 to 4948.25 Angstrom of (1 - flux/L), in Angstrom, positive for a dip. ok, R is 1.9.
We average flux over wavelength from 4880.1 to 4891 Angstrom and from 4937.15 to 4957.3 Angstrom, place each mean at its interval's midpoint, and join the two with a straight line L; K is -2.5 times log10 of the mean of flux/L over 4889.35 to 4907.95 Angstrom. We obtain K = 0.08 mag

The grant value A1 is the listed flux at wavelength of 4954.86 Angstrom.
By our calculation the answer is 39.3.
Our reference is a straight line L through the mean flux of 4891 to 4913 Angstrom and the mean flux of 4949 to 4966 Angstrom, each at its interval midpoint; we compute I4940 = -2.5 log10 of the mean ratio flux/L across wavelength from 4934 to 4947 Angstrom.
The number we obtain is 0.138 mag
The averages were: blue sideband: 22.6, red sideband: 30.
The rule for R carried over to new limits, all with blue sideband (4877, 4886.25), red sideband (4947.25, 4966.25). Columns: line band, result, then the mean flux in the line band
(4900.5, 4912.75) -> 0.7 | 23.1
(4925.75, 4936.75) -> -0.2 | 27.6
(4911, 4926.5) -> 0.6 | 24.7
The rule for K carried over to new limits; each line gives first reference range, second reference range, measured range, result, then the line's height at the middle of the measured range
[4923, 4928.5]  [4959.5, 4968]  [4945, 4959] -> -0.12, 26.2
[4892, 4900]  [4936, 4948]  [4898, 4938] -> -0.09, 22.7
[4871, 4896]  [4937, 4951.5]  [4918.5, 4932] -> -0.08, 24.4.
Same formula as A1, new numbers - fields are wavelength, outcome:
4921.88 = 27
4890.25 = 23.1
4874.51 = 21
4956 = 52.3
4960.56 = 34.6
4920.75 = 25.1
